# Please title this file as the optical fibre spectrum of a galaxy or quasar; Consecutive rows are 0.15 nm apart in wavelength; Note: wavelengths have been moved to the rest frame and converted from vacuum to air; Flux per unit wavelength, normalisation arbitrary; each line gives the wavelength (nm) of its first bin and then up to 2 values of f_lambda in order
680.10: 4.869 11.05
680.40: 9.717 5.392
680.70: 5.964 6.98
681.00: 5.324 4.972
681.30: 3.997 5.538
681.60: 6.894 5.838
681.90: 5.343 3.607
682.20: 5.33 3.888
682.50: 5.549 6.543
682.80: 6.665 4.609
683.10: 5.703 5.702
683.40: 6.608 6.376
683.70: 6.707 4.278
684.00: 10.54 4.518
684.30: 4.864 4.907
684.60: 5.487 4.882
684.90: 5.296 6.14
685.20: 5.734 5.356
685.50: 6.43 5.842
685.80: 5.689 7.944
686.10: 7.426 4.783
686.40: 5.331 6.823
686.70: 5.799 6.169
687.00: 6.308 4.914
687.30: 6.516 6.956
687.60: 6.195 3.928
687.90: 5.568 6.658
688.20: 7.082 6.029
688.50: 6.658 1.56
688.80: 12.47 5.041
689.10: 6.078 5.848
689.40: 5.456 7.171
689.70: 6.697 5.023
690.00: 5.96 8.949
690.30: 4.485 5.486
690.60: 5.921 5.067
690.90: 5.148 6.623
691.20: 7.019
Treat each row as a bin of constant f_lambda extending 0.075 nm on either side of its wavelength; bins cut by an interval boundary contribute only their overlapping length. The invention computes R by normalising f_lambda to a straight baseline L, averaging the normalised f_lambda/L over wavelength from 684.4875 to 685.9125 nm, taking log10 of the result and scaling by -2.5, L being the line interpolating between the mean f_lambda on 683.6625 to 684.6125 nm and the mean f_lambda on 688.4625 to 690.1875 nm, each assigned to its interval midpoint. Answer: 0.06 mag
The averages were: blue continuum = 5.9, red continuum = 6.35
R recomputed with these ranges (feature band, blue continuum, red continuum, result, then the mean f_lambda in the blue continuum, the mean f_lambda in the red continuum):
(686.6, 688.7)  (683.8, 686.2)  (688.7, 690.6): 0.08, 5.96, 6.46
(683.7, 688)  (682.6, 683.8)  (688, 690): 0.05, 6.07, 6.27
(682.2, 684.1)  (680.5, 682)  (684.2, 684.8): -0.15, 5.59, 5.02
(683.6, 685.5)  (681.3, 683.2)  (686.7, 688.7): -0.04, 5.4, 5.79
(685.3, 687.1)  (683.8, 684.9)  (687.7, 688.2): -0.09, 5.65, 5.71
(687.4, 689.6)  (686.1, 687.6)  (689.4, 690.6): -0.01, 6.04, 6.18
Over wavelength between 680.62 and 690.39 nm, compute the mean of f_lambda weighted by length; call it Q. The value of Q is 5.91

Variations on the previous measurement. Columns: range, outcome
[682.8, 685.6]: 5.81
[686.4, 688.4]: 6.05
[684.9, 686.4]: 6.07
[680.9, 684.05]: 5.69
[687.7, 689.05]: 6.15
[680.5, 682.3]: 5.41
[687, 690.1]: 6.12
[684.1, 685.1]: 5.15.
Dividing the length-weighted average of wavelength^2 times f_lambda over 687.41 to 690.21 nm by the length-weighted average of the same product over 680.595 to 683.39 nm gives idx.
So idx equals 1.2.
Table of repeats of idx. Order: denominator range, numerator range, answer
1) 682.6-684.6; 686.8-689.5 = 1.03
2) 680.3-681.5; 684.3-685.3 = 0.89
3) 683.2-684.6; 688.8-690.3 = 1.09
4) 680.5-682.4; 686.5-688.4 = 1.16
